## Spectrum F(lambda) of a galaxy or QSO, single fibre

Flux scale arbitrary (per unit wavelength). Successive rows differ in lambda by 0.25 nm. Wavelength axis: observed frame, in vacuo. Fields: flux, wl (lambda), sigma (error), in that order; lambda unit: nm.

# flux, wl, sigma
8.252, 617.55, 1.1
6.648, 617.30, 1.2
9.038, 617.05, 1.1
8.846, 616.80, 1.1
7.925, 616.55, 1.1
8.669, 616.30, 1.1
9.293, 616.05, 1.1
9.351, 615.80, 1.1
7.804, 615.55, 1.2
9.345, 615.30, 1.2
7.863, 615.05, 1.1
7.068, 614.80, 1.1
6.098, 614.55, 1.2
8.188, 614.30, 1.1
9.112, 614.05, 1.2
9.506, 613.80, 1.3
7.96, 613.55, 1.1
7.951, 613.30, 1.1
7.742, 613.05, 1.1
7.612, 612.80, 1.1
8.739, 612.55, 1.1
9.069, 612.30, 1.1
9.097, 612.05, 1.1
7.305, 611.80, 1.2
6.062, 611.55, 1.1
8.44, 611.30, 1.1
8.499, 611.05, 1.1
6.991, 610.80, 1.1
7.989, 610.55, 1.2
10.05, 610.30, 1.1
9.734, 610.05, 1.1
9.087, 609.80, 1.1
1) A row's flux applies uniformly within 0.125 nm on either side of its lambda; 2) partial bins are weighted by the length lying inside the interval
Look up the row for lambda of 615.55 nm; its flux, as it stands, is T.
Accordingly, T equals 7.804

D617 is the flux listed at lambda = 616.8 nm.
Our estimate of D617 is 8.846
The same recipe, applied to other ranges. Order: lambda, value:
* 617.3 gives 6.648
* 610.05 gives 9.734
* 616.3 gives 8.669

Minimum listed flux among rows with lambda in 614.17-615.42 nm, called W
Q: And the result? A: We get 6.098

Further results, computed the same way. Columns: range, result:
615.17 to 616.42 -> 7.804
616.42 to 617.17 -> 7.925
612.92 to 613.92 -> 7.742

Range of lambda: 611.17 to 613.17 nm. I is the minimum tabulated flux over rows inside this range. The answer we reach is 6.062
